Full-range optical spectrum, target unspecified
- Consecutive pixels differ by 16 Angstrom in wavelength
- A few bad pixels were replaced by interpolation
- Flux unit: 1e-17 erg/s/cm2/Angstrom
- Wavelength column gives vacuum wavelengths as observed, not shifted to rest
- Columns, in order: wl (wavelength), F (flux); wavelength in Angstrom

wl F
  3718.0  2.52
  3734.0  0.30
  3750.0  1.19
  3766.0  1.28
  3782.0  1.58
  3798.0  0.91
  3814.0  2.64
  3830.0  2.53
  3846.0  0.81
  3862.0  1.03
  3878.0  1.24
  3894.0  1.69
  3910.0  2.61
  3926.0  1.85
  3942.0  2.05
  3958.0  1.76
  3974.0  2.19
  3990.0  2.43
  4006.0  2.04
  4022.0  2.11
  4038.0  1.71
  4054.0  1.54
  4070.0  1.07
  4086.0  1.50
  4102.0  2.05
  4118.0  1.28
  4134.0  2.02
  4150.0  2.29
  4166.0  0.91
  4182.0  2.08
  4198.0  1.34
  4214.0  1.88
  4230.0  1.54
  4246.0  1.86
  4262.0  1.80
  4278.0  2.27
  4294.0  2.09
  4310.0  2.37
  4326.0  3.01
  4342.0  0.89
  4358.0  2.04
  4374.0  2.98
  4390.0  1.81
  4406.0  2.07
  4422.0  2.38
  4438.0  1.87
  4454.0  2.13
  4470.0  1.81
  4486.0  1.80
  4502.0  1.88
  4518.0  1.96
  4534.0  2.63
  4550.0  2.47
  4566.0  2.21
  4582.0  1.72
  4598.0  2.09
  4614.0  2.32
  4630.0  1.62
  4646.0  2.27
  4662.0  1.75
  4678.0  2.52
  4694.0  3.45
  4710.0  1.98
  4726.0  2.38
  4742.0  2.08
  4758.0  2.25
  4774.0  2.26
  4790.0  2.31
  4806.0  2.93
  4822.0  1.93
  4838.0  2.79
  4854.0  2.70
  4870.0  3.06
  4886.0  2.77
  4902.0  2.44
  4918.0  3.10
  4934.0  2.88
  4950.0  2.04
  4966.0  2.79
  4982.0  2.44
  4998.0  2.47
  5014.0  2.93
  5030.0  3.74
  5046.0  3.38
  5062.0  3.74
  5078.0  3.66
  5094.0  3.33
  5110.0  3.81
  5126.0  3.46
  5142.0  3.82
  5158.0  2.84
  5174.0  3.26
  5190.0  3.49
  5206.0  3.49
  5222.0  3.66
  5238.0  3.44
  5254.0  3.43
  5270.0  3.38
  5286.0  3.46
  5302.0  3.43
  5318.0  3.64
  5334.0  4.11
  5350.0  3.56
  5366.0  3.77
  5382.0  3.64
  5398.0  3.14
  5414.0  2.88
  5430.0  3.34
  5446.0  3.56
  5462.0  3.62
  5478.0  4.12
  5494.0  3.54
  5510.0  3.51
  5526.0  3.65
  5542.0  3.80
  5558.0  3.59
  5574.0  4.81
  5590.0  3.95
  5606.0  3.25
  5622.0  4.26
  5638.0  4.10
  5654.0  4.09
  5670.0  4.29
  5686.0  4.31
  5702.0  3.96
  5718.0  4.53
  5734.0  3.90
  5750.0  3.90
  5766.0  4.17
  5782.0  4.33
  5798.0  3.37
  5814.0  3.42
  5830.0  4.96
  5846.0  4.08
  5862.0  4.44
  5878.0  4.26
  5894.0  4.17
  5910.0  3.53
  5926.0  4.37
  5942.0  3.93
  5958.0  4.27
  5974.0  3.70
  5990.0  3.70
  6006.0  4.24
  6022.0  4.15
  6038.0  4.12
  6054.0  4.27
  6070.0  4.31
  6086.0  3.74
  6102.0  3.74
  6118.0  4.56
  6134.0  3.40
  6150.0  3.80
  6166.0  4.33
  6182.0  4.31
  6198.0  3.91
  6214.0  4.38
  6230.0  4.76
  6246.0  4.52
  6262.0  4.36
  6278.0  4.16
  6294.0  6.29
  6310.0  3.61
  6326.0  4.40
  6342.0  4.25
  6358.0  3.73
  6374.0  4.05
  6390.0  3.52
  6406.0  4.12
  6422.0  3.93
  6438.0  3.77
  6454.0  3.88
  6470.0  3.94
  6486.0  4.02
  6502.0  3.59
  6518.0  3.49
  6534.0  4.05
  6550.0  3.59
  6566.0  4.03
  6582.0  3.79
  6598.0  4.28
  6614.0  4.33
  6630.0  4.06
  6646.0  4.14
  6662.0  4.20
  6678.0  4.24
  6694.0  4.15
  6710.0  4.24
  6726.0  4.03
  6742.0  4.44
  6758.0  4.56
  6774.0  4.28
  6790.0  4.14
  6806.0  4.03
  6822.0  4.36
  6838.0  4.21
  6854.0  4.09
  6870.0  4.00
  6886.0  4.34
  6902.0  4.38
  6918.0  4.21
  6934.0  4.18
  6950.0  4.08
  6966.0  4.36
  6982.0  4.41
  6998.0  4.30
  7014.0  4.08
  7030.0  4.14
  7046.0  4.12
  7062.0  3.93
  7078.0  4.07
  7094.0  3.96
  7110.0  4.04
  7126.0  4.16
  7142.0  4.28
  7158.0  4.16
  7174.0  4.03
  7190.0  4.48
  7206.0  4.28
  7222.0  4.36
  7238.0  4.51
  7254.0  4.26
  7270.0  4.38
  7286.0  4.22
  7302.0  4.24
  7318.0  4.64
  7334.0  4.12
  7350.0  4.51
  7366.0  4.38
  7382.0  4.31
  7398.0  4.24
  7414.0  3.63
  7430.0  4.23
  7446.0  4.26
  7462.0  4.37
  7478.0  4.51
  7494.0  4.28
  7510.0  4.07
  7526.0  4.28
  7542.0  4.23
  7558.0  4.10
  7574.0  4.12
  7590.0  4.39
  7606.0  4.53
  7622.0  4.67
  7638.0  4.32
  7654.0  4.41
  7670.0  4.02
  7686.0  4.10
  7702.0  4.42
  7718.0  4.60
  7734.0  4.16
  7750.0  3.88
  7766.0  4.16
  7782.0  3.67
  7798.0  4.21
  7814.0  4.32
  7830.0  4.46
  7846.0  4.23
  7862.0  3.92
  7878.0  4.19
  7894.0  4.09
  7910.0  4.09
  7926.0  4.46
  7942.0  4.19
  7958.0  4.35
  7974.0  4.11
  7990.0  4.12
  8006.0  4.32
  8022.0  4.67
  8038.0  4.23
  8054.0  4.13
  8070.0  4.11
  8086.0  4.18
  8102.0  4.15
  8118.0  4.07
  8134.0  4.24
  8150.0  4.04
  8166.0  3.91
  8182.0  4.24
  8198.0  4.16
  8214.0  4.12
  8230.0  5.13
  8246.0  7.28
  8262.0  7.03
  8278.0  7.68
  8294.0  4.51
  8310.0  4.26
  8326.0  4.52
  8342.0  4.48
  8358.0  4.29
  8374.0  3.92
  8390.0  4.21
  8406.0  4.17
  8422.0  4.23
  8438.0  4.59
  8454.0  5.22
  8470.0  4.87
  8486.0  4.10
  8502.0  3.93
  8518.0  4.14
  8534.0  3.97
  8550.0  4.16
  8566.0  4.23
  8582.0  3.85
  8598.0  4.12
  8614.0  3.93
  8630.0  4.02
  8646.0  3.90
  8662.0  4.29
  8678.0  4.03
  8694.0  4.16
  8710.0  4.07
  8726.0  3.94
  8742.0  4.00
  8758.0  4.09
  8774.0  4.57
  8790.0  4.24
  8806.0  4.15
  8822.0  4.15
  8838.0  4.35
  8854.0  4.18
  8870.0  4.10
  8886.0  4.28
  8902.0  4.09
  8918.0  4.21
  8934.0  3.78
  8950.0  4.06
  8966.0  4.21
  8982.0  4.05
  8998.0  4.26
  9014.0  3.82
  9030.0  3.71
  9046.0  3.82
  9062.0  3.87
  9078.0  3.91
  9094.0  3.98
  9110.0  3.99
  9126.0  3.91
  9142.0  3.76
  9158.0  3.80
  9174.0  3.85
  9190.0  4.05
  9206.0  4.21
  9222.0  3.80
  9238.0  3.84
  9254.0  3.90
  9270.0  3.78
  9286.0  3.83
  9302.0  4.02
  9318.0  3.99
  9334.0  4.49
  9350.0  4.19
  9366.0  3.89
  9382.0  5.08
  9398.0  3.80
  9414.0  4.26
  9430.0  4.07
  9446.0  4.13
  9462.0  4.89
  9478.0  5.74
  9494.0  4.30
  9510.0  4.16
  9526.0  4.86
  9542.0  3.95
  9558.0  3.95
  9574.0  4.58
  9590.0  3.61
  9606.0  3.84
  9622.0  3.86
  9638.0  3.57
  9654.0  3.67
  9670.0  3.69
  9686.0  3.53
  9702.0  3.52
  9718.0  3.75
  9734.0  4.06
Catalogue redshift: 0.257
